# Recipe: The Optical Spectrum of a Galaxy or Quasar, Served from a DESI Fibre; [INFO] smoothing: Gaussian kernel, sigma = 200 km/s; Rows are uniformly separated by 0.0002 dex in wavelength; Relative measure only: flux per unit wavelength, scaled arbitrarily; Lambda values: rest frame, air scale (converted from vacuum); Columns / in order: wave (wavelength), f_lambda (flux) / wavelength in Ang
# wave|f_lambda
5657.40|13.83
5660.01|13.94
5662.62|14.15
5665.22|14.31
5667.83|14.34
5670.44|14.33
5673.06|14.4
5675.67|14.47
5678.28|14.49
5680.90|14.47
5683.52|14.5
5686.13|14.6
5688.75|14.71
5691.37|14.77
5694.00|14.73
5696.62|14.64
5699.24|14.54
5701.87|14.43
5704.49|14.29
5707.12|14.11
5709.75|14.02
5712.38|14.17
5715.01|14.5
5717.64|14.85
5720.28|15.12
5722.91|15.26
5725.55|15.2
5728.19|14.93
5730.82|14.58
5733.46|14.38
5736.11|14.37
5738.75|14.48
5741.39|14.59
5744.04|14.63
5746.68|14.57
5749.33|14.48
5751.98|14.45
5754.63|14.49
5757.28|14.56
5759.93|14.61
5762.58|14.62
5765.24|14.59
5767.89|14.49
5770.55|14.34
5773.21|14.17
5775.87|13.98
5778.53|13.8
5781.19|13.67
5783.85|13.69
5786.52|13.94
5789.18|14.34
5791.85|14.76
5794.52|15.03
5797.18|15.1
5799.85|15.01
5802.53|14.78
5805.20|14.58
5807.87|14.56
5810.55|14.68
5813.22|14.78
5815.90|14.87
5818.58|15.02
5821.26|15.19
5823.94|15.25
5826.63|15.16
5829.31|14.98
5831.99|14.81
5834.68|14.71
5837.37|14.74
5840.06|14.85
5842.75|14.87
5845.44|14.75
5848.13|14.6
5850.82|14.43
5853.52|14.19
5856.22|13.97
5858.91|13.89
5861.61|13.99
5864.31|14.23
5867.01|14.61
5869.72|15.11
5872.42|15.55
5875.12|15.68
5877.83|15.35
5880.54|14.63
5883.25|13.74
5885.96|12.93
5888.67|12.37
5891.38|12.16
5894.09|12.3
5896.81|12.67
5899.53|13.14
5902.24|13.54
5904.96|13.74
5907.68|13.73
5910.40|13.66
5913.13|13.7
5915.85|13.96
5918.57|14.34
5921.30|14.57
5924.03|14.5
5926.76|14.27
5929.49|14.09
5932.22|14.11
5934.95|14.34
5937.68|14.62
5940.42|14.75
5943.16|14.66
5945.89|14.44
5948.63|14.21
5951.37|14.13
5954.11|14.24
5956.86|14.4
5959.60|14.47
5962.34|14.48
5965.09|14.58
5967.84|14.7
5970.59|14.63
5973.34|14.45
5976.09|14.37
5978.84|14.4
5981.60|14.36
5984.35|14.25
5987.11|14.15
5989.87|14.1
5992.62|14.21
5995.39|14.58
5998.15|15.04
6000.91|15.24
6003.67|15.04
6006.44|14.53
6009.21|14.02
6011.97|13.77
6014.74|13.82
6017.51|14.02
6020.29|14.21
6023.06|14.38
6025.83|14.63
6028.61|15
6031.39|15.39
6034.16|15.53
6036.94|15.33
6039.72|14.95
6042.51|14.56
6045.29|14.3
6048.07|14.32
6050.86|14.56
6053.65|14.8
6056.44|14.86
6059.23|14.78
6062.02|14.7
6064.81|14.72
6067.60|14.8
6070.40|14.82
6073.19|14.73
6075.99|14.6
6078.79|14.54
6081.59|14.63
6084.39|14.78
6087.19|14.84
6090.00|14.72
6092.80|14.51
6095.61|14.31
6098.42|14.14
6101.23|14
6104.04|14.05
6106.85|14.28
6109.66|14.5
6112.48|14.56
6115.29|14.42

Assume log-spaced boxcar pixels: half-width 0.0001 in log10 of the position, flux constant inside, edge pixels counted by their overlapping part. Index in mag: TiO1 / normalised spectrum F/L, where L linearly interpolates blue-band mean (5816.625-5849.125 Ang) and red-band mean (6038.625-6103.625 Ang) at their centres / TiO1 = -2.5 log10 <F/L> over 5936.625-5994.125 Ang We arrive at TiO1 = 0.02 mag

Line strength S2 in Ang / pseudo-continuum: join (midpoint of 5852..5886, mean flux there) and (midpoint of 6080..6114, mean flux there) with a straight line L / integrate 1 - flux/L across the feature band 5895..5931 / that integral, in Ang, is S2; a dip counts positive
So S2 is 1.7 Ang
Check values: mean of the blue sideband 14.5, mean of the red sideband 14.4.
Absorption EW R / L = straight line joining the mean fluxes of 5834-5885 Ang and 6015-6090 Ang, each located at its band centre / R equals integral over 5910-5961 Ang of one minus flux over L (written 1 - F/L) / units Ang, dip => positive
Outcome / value 1.22 Ang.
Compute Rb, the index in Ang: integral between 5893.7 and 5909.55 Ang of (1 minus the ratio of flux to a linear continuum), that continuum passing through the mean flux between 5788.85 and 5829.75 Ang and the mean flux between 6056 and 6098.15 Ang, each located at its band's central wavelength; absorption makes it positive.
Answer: 1.7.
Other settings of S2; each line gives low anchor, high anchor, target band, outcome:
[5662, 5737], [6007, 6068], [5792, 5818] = -0.5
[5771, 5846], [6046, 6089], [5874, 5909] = 2.7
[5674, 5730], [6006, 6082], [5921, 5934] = 0.3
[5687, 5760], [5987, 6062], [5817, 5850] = -0.7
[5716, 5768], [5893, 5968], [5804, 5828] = -0.8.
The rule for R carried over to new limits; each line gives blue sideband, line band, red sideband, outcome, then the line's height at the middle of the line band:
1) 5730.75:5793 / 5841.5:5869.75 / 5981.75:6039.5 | 0.1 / 14.4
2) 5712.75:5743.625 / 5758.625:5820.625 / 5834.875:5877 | 0.8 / 14.7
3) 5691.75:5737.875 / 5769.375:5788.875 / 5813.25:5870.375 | 0.9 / 14.6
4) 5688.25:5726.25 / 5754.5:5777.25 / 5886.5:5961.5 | 0.0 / 14.4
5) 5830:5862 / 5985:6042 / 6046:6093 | 0.2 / 14.6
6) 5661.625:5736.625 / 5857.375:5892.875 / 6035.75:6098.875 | 1.1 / 14.6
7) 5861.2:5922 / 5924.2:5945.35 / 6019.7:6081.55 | -0.4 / 14.1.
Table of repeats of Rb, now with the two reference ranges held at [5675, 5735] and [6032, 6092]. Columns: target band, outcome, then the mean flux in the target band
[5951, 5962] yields 0.3 Ang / 14.3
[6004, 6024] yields 0.8 Ang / 14.1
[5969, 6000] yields 0.6 Ang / 14.4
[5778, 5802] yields 0.4 Ang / 14.4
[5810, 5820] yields -0.1 Ang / 14.9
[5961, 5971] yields 0.1 Ang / 14.6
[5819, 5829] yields -0.3 Ang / 15.2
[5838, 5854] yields 0.0 Ang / 14.6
